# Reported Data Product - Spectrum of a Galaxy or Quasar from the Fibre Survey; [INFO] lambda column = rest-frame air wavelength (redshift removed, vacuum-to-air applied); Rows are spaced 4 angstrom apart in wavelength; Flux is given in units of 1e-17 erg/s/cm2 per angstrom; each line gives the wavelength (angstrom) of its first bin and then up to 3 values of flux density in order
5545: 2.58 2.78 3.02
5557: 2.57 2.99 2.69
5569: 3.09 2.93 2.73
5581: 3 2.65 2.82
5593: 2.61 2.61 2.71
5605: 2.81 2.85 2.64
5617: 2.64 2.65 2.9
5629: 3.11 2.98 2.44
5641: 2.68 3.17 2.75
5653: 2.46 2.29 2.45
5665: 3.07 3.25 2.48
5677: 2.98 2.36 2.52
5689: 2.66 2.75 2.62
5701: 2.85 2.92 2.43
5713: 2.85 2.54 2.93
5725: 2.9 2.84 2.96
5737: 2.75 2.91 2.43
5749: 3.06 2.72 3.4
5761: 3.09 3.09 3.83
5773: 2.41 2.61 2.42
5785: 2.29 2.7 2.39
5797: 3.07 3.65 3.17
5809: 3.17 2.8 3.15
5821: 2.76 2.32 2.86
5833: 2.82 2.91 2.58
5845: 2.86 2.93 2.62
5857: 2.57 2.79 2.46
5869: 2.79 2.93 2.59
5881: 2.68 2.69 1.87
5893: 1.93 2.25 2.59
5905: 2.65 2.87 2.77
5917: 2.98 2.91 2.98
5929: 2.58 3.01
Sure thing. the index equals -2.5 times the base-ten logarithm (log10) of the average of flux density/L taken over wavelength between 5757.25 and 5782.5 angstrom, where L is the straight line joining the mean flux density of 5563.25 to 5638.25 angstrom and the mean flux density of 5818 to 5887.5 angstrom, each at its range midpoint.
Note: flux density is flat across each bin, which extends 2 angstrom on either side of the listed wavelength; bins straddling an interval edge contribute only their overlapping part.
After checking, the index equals -0.08 mag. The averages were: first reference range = 2.79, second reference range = 2.72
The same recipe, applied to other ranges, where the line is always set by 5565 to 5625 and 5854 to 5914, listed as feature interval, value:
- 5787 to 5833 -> -0.12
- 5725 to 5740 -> -0.08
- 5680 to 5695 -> 0.05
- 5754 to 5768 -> -0.21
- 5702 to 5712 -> -0.01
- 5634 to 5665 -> 0.03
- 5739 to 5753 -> -0.05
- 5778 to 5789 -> 0.08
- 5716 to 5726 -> -0.05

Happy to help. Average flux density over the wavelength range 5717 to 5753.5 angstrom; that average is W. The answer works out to 2.82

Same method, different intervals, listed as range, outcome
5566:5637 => 2.8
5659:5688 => 2.73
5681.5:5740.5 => 2.75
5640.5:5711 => 2.71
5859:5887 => 2.7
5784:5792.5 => 2.5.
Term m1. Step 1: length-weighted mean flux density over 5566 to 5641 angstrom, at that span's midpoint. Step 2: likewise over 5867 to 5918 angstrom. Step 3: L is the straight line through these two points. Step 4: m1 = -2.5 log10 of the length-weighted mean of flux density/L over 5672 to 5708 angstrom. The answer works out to 0.02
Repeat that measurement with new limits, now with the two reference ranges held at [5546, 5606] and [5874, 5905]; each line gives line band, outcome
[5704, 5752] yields -0.073 mag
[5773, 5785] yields 0.037 mag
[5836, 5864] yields -0.117 mag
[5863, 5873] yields -0.107 mag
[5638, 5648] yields -0.057 mag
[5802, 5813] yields -0.246 mag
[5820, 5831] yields -0.063 mag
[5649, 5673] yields 0.001 mag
